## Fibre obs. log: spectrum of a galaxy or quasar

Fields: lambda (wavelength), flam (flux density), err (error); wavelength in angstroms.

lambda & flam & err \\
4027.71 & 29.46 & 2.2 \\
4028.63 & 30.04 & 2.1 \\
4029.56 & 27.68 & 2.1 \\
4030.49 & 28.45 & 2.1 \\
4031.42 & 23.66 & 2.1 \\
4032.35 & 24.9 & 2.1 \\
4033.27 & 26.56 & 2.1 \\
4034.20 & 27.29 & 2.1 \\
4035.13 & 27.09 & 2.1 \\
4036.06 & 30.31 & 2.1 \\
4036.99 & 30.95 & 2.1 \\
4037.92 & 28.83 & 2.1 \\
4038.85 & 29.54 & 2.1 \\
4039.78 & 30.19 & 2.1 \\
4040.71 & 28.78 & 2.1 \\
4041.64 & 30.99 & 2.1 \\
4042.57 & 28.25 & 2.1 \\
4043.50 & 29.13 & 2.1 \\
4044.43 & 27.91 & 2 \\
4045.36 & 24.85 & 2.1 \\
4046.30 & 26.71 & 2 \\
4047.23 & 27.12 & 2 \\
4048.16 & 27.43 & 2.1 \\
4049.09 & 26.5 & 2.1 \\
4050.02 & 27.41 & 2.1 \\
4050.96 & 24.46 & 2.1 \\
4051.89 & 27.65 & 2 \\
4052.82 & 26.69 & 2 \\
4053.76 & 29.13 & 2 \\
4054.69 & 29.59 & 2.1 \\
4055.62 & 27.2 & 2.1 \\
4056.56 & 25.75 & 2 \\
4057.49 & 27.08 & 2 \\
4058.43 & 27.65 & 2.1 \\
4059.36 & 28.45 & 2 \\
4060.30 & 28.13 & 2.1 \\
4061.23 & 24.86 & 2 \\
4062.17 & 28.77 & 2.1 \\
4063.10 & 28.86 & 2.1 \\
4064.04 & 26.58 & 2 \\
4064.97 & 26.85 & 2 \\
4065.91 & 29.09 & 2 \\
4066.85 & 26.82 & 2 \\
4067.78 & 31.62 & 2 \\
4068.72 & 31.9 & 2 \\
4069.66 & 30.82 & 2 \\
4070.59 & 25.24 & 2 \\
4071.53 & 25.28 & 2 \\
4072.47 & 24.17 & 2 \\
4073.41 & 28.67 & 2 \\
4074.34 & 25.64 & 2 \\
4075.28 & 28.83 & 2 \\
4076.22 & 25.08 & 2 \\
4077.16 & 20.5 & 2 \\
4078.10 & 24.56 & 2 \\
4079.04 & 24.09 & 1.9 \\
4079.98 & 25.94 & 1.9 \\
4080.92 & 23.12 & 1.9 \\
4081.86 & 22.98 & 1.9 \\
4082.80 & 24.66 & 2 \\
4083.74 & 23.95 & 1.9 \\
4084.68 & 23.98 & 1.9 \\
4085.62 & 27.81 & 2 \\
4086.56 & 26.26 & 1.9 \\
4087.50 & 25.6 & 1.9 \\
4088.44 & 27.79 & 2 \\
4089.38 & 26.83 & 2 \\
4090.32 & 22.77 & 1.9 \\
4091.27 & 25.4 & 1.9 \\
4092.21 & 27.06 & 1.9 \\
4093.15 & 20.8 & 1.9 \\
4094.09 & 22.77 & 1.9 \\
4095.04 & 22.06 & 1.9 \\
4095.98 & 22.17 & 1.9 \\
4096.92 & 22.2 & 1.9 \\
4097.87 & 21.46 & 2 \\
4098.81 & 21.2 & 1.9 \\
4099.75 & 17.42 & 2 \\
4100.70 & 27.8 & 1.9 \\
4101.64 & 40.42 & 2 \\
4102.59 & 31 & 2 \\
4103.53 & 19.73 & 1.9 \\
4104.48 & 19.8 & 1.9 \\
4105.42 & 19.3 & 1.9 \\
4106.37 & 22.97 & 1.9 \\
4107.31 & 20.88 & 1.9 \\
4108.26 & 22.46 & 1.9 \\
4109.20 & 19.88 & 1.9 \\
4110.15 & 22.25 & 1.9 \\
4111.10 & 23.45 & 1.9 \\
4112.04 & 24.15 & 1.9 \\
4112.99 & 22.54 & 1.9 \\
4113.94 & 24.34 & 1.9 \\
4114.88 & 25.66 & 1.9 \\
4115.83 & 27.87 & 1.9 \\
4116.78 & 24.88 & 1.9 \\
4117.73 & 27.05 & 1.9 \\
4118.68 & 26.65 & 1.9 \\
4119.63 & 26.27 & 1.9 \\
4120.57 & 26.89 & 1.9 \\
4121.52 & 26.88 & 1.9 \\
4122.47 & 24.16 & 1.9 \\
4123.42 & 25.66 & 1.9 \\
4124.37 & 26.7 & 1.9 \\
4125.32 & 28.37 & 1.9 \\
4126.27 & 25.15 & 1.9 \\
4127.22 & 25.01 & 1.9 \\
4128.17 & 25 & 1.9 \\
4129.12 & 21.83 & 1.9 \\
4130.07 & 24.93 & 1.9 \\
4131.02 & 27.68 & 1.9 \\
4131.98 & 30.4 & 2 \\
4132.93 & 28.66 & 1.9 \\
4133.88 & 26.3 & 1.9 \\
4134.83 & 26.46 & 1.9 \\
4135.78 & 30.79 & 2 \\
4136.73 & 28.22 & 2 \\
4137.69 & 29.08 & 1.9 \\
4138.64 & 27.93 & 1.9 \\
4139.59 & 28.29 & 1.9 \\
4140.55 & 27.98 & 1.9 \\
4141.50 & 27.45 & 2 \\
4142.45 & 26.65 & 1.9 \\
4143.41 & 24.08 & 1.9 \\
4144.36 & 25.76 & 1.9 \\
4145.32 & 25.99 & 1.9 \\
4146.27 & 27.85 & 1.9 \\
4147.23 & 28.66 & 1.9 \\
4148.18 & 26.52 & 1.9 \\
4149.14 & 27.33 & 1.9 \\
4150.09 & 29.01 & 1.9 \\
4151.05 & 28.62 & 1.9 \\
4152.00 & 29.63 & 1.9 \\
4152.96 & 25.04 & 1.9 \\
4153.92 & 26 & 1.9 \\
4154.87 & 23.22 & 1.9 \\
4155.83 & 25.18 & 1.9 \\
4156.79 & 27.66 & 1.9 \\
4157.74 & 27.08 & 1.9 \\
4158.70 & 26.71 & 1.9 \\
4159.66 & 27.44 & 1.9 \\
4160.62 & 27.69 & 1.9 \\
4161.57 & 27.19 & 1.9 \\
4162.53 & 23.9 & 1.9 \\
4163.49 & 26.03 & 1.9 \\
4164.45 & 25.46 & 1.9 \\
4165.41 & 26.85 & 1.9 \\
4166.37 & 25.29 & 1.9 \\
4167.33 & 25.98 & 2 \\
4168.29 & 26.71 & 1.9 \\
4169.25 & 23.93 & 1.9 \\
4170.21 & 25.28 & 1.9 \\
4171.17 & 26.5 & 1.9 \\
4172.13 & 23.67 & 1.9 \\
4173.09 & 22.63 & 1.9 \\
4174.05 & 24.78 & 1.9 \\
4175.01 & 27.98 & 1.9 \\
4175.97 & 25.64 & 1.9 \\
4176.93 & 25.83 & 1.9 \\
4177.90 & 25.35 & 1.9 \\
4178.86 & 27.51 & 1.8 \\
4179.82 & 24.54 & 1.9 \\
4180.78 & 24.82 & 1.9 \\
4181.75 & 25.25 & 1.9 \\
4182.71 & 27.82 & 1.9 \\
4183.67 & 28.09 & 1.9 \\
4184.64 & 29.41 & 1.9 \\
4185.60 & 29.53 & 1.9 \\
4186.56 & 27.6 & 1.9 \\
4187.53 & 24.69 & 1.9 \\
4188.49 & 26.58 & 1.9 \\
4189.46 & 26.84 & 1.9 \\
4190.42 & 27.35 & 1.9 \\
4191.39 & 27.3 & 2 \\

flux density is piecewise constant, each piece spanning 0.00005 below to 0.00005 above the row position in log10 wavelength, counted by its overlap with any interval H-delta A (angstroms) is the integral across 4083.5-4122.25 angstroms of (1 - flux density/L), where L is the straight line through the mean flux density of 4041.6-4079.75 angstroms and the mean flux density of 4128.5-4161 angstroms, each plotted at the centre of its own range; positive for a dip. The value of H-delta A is 3.90 angstroms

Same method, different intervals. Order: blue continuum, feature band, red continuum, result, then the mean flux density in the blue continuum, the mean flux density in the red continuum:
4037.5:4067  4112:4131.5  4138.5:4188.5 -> 0.94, 27.7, 26.5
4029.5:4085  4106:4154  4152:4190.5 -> 0.63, 27.1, 26.2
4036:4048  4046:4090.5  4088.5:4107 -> -0.36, 28.6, 23.9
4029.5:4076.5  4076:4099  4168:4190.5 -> 2.70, 27.7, 26.2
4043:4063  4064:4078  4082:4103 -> -0.44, 27.3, 25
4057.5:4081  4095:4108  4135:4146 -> 1.76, 26.9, 27.5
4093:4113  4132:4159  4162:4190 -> -2.72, 23.1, 26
